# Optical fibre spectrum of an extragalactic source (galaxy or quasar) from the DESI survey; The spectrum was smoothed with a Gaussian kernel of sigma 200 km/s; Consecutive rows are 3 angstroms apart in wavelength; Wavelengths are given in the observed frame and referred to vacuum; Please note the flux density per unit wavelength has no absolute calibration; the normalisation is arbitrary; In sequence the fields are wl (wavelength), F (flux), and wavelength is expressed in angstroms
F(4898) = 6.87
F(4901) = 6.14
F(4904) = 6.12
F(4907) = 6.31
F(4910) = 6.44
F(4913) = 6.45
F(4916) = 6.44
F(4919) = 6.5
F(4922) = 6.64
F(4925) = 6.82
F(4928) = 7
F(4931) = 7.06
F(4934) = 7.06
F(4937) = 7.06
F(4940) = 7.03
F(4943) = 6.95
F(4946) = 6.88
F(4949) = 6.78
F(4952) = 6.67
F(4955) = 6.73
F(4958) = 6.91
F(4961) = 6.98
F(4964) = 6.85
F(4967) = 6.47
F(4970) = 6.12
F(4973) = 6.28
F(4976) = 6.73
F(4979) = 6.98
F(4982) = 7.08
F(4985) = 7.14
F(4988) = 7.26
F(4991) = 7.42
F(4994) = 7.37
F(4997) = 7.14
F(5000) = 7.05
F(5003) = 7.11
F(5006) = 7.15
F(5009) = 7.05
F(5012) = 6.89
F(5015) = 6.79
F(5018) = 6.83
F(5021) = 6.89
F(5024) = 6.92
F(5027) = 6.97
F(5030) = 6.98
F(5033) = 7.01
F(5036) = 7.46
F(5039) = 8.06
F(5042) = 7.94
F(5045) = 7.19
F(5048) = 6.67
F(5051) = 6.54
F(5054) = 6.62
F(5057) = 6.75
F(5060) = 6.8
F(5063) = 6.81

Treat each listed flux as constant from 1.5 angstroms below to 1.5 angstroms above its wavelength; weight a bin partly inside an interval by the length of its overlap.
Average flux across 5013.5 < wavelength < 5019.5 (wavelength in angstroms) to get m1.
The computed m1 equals 6.81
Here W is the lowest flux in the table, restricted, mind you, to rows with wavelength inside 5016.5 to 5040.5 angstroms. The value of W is 6.83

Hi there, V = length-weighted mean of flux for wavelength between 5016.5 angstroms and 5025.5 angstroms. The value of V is 6.88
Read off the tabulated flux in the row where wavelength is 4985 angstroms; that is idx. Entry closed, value 7.14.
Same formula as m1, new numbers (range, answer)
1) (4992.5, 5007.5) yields 7.16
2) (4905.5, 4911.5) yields 6.38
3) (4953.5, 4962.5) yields 6.87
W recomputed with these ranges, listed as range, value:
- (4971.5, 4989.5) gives 6.28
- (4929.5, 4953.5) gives 6.67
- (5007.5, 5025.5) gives 6.79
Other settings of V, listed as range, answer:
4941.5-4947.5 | 6.92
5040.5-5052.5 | 7.08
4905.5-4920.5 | 6.43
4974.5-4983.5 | 6.93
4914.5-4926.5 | 6.6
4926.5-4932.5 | 7.03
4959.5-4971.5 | 6.6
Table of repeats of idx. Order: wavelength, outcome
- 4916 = 6.44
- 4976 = 6.73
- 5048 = 6.67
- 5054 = 6.62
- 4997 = 7.14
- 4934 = 7.06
